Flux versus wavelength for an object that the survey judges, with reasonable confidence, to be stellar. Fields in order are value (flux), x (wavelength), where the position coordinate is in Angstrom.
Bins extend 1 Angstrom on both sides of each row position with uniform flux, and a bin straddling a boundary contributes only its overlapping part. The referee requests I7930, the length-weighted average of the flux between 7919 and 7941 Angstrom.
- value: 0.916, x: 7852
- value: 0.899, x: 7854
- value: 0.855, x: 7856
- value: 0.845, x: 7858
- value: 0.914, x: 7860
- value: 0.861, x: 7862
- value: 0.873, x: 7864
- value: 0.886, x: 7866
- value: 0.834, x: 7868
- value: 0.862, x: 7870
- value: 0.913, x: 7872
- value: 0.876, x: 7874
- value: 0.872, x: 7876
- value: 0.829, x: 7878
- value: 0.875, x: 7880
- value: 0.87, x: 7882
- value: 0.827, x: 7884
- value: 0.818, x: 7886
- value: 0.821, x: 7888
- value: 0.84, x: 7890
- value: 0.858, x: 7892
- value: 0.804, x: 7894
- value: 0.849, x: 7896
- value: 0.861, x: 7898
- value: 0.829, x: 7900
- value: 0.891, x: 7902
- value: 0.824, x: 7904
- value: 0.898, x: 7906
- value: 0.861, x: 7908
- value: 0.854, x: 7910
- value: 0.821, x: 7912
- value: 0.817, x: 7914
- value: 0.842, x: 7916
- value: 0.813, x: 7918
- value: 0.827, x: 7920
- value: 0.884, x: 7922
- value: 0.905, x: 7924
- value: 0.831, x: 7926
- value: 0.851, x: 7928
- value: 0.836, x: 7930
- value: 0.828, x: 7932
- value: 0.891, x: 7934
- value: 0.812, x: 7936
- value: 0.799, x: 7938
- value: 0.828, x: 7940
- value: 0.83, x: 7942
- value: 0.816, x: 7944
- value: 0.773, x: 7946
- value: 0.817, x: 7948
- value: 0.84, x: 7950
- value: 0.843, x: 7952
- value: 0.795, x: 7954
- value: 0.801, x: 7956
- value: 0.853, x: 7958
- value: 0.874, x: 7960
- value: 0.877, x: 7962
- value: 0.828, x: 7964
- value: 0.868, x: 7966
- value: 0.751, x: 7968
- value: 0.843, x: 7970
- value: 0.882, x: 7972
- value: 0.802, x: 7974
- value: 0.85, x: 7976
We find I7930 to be 0.845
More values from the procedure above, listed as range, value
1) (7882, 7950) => 0.839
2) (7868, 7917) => 0.85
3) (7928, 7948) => 0.825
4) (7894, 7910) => 0.855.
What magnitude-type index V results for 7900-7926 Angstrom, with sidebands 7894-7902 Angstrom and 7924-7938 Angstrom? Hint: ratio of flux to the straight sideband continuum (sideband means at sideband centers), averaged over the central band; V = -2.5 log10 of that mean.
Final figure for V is -0.01 mag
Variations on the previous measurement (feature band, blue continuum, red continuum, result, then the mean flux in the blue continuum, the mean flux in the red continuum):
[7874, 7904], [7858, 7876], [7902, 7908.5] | 0.03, 0.875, 0.866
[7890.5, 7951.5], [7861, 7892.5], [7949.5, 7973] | 0.01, 0.857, 0.838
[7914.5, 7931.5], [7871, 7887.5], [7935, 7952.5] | -0.02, 0.859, 0.817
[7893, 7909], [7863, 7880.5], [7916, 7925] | 0.01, 0.869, 0.856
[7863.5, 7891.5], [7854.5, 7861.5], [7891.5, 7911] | 0.01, 0.873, 0.853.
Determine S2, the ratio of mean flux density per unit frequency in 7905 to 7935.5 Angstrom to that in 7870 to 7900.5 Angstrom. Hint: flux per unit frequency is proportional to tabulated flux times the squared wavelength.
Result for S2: 1.01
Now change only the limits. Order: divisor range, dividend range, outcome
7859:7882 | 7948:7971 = 0.98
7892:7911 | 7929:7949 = 0.97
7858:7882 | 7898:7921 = 0.98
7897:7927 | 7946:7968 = 0.99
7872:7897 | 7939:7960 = 0.99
